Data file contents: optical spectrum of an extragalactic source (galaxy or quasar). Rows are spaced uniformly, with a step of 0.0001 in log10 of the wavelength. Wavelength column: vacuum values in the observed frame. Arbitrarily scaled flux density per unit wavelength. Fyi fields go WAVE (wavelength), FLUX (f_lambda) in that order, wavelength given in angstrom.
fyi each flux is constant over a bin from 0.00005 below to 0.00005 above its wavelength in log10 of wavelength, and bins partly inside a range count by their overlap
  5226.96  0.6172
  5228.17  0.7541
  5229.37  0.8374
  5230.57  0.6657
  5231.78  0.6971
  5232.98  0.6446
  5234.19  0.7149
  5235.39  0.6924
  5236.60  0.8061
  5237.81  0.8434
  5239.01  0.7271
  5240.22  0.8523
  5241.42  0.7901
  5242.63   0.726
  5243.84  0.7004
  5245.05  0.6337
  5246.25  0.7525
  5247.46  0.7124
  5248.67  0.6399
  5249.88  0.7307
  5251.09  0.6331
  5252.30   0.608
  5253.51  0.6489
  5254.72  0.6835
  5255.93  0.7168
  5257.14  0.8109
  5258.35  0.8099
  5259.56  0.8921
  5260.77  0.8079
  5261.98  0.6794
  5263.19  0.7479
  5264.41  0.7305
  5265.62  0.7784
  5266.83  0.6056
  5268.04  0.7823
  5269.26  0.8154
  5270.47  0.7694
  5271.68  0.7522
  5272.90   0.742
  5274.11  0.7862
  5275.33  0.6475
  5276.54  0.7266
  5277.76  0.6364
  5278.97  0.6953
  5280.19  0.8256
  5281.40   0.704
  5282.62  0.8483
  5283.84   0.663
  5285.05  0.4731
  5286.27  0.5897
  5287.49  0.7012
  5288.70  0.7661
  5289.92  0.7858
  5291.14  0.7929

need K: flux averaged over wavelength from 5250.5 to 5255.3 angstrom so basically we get 0.643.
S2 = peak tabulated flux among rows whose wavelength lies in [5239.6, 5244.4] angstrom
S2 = 0.8523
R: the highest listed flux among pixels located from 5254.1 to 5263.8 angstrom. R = 0.8921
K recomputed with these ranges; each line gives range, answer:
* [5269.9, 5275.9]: 0.739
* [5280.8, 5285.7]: 0.671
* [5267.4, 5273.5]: 0.771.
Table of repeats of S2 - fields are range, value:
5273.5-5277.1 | 0.7862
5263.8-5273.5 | 0.8154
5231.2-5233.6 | 0.6971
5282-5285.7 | 0.8483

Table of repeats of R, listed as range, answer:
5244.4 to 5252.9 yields 0.7525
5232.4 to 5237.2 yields 0.8061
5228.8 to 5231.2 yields 0.8374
